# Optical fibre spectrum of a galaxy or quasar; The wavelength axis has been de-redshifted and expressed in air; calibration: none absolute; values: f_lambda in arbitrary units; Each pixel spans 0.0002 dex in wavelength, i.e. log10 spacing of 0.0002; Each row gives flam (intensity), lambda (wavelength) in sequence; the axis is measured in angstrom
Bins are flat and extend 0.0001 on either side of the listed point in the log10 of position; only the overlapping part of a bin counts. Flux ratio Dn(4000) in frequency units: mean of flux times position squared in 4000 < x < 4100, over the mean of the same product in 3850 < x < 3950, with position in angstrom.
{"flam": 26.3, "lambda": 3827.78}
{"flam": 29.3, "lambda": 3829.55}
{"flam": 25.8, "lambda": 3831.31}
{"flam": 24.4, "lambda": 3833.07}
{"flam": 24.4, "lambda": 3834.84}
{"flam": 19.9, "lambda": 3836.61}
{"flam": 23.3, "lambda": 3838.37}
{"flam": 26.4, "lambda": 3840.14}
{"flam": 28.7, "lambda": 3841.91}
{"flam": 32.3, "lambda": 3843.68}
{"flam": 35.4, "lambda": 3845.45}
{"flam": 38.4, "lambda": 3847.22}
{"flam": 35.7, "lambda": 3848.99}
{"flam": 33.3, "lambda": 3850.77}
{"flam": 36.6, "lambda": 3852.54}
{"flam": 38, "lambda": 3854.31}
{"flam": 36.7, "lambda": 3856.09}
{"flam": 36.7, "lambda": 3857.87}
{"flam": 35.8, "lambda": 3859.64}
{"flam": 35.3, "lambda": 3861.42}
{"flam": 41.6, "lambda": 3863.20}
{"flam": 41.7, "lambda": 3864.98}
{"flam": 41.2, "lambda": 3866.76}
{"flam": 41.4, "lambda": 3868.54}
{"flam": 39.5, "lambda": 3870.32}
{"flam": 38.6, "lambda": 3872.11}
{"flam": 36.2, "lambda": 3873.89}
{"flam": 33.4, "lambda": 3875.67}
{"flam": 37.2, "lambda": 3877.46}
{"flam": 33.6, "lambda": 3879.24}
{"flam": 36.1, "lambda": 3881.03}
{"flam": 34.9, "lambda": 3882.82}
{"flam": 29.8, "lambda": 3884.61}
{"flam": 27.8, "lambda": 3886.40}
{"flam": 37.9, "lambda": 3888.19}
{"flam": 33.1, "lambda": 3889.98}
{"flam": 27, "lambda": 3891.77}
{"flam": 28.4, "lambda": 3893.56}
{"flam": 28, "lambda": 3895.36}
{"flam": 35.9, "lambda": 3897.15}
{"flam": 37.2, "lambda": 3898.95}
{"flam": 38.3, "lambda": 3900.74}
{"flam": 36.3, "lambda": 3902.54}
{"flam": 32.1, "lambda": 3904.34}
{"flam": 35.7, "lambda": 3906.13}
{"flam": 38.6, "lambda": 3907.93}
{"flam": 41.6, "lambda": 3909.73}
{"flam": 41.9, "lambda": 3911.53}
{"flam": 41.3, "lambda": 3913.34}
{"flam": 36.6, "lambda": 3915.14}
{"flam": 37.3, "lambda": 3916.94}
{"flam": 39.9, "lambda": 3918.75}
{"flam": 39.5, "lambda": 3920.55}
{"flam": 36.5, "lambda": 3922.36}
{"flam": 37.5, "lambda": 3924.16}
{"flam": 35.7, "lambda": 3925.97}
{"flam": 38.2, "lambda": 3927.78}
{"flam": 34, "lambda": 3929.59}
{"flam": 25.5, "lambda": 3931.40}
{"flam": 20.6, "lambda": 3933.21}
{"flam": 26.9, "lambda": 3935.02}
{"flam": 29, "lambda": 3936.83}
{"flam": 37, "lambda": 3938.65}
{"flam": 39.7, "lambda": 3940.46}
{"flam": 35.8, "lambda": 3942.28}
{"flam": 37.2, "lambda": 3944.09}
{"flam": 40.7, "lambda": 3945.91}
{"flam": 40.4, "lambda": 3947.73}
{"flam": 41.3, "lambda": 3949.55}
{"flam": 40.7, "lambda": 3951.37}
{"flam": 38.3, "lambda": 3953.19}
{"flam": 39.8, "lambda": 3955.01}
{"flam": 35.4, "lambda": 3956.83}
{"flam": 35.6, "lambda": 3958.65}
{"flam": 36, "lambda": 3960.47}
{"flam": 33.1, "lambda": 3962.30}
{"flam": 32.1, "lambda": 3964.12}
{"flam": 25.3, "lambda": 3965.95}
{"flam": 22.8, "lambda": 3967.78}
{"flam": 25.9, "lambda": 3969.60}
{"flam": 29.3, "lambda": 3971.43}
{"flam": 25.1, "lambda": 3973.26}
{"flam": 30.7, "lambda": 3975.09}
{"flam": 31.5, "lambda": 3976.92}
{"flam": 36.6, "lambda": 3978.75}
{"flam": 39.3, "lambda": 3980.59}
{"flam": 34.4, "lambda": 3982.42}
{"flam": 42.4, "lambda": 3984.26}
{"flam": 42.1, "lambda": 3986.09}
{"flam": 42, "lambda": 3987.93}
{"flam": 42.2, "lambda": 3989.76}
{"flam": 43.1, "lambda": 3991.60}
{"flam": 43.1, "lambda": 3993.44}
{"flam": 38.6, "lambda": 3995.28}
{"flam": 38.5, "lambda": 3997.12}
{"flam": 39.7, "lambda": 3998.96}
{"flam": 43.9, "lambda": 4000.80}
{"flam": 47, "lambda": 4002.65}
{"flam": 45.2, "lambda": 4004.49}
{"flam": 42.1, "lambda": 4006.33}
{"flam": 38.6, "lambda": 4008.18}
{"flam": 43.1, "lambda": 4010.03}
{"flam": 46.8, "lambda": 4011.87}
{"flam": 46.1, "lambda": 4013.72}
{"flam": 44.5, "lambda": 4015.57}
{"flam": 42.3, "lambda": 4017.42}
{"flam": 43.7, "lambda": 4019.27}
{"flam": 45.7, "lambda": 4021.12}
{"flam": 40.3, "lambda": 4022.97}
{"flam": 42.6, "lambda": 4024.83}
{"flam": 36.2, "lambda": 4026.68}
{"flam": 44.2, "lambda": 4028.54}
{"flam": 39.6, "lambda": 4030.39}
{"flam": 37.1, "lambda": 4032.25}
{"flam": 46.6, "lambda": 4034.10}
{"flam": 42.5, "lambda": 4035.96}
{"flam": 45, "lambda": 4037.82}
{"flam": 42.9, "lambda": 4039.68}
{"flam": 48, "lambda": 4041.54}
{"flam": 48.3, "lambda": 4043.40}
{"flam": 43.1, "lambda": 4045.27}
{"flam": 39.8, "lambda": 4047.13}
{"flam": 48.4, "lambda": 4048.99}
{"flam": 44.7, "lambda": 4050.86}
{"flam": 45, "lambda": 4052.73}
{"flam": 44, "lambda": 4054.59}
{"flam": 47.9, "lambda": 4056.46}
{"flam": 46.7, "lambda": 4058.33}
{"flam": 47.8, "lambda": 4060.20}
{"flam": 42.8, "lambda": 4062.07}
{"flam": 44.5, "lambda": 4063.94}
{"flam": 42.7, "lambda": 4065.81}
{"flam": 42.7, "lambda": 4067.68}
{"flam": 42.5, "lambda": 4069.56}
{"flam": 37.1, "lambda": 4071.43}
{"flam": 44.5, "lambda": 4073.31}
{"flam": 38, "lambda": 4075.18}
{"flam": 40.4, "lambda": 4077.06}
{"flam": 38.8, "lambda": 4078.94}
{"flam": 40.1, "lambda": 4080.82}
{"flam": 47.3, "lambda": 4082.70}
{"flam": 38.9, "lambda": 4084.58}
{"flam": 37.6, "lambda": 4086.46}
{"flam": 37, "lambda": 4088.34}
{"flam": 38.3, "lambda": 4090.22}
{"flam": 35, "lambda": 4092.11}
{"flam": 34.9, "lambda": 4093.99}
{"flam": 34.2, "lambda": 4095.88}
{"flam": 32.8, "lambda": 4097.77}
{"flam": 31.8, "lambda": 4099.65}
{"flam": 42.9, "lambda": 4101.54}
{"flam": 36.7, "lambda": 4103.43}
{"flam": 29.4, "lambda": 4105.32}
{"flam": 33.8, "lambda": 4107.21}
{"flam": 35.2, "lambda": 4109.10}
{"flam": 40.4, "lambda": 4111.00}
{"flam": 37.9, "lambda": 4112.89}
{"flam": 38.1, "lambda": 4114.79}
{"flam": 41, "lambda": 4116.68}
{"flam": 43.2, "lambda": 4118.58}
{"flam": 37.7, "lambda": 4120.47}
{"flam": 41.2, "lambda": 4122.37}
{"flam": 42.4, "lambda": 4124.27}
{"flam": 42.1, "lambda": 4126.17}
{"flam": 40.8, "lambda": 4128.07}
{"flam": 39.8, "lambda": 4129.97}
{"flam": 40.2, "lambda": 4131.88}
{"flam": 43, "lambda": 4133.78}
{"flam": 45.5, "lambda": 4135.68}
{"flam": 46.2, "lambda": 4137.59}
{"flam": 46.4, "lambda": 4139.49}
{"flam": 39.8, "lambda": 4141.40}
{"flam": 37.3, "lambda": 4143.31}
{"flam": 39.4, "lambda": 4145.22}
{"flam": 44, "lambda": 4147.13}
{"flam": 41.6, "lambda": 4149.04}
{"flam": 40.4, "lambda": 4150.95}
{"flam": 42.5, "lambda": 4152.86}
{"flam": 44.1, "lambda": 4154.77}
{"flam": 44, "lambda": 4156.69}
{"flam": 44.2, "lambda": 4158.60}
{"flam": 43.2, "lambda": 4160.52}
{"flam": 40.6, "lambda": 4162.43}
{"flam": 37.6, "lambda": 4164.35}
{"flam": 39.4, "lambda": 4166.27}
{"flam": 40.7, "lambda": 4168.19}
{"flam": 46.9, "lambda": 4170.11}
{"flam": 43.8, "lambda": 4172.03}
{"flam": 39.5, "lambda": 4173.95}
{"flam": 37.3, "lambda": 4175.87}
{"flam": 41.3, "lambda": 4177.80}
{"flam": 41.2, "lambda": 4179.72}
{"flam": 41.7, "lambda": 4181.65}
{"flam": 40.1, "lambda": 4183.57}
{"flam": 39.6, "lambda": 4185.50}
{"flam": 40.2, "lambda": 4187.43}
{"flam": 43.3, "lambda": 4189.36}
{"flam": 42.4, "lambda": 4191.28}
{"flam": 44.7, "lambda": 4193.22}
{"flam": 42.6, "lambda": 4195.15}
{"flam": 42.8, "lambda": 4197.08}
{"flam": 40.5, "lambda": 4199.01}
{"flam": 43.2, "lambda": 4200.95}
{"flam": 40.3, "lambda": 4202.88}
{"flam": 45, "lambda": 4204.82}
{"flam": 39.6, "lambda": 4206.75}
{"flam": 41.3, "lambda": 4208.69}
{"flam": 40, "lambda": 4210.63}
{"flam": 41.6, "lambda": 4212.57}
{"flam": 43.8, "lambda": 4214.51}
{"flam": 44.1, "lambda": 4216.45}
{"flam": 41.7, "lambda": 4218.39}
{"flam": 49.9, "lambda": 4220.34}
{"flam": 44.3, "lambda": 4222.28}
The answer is 1.27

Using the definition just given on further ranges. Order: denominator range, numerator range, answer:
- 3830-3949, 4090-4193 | 1.32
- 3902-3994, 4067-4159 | 1.21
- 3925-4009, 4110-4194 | 1.26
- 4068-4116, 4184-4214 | 1.16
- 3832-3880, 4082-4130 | 1.26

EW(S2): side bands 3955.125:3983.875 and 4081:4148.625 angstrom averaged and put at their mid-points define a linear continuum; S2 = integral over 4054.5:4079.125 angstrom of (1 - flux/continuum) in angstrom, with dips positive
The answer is -4.1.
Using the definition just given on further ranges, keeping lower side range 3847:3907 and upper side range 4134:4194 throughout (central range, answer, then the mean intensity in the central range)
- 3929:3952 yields 1.56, 34.5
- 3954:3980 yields 4.18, 31.5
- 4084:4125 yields 3.37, 37.3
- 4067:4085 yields -0.50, 41.1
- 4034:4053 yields -2.73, 44.8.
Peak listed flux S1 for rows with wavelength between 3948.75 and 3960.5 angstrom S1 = 41.3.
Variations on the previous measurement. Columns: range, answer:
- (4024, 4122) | 48.4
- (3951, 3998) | 43.1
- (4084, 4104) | 42.9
